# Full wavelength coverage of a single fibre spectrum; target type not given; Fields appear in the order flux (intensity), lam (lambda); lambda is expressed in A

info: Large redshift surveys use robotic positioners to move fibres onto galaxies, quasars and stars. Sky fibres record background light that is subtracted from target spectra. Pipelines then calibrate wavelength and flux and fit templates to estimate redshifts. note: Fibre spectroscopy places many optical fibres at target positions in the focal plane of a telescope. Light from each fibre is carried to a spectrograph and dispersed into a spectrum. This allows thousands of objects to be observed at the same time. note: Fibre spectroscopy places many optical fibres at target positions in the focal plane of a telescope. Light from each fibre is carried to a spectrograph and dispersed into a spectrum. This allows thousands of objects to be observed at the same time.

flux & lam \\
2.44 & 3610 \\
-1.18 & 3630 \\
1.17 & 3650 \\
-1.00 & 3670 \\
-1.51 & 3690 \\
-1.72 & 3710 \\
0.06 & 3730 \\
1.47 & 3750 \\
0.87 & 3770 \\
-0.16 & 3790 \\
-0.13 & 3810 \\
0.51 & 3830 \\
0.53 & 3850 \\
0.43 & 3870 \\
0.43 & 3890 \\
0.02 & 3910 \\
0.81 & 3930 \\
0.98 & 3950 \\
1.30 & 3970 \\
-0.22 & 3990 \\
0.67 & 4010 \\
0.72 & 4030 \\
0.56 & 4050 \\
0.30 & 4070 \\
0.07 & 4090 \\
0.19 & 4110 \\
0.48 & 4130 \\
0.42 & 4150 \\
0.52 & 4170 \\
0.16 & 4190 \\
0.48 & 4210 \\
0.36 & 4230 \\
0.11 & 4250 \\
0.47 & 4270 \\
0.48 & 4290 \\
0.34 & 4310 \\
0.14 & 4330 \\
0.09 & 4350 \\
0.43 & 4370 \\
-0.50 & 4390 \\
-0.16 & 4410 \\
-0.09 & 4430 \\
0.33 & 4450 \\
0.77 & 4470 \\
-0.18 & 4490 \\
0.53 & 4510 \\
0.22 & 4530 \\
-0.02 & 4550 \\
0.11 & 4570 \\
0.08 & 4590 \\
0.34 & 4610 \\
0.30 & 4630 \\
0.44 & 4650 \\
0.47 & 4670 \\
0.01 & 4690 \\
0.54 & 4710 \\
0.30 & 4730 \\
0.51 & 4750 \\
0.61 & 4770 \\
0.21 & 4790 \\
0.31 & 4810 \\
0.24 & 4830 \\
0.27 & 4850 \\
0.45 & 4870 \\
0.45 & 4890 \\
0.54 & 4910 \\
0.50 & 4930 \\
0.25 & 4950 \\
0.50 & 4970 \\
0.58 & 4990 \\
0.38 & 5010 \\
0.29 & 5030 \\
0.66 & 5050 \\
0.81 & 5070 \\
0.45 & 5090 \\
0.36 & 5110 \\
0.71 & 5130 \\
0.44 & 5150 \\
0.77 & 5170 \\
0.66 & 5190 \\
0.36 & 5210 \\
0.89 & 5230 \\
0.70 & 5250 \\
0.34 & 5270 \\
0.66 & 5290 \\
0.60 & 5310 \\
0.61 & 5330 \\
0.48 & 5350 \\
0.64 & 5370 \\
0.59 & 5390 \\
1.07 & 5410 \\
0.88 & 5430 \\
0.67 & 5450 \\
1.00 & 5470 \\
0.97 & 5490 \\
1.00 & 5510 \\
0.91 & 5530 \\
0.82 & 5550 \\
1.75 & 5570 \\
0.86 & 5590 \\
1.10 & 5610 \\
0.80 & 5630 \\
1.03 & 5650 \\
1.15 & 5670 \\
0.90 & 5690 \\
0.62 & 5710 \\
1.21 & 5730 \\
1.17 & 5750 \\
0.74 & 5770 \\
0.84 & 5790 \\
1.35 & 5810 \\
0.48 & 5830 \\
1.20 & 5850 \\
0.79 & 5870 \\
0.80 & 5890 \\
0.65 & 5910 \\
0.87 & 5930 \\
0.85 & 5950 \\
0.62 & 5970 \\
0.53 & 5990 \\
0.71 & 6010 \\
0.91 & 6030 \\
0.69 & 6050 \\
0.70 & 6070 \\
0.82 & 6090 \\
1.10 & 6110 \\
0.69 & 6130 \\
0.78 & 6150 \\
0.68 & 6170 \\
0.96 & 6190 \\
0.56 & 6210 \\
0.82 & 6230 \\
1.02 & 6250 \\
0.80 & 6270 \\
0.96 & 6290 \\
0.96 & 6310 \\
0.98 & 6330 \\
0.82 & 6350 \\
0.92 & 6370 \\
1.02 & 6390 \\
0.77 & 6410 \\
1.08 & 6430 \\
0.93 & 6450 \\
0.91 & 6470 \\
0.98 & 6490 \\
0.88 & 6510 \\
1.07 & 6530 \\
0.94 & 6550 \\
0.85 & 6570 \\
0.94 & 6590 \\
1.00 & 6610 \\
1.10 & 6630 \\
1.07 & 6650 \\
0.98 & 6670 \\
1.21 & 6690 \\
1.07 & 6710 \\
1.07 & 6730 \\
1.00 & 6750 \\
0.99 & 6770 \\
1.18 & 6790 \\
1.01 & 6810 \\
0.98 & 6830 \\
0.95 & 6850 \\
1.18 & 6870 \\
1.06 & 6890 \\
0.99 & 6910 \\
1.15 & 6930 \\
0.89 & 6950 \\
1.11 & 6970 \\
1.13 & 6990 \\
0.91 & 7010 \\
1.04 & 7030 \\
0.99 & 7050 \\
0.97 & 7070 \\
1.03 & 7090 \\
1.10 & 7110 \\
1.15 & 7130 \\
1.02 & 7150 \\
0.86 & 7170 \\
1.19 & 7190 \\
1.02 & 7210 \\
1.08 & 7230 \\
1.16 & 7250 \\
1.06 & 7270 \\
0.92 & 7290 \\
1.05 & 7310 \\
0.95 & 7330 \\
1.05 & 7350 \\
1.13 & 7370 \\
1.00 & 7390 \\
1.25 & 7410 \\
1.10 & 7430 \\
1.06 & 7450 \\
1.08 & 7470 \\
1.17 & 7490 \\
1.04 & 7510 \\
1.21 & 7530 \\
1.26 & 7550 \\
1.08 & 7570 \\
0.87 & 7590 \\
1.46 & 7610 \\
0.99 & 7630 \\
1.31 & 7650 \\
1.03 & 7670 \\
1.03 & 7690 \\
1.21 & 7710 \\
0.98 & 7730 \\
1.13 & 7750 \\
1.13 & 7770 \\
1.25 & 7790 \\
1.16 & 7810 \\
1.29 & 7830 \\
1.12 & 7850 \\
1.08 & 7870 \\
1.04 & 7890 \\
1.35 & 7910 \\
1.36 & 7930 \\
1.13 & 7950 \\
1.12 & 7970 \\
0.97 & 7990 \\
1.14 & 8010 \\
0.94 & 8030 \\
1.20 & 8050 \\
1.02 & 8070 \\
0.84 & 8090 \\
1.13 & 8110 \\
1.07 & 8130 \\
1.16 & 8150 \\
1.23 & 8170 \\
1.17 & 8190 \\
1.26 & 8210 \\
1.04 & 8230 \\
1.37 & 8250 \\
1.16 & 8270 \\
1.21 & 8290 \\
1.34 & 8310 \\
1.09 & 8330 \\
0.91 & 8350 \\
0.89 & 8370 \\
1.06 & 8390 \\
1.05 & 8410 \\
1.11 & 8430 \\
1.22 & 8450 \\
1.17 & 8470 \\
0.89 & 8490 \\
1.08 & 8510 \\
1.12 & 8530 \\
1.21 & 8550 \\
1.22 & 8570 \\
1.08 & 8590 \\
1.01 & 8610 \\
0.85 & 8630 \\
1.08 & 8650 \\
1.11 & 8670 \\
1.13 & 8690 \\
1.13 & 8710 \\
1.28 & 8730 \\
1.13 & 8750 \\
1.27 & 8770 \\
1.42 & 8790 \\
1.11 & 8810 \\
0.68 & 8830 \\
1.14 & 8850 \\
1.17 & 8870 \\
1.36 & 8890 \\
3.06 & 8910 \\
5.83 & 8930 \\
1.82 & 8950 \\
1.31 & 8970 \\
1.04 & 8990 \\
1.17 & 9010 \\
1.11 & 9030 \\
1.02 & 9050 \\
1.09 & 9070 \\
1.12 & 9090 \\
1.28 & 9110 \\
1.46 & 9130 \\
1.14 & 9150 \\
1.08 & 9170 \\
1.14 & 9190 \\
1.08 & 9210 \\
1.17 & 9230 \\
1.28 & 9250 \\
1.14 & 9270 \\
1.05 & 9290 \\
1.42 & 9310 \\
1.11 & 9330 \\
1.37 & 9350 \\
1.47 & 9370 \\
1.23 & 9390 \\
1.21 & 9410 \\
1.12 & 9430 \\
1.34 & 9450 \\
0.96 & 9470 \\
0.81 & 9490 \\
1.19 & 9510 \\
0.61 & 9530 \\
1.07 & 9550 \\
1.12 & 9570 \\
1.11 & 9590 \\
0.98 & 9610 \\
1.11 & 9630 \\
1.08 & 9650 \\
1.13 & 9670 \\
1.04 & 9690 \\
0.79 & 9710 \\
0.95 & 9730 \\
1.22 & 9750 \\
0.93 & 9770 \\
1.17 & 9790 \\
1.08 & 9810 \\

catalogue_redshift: 0.357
